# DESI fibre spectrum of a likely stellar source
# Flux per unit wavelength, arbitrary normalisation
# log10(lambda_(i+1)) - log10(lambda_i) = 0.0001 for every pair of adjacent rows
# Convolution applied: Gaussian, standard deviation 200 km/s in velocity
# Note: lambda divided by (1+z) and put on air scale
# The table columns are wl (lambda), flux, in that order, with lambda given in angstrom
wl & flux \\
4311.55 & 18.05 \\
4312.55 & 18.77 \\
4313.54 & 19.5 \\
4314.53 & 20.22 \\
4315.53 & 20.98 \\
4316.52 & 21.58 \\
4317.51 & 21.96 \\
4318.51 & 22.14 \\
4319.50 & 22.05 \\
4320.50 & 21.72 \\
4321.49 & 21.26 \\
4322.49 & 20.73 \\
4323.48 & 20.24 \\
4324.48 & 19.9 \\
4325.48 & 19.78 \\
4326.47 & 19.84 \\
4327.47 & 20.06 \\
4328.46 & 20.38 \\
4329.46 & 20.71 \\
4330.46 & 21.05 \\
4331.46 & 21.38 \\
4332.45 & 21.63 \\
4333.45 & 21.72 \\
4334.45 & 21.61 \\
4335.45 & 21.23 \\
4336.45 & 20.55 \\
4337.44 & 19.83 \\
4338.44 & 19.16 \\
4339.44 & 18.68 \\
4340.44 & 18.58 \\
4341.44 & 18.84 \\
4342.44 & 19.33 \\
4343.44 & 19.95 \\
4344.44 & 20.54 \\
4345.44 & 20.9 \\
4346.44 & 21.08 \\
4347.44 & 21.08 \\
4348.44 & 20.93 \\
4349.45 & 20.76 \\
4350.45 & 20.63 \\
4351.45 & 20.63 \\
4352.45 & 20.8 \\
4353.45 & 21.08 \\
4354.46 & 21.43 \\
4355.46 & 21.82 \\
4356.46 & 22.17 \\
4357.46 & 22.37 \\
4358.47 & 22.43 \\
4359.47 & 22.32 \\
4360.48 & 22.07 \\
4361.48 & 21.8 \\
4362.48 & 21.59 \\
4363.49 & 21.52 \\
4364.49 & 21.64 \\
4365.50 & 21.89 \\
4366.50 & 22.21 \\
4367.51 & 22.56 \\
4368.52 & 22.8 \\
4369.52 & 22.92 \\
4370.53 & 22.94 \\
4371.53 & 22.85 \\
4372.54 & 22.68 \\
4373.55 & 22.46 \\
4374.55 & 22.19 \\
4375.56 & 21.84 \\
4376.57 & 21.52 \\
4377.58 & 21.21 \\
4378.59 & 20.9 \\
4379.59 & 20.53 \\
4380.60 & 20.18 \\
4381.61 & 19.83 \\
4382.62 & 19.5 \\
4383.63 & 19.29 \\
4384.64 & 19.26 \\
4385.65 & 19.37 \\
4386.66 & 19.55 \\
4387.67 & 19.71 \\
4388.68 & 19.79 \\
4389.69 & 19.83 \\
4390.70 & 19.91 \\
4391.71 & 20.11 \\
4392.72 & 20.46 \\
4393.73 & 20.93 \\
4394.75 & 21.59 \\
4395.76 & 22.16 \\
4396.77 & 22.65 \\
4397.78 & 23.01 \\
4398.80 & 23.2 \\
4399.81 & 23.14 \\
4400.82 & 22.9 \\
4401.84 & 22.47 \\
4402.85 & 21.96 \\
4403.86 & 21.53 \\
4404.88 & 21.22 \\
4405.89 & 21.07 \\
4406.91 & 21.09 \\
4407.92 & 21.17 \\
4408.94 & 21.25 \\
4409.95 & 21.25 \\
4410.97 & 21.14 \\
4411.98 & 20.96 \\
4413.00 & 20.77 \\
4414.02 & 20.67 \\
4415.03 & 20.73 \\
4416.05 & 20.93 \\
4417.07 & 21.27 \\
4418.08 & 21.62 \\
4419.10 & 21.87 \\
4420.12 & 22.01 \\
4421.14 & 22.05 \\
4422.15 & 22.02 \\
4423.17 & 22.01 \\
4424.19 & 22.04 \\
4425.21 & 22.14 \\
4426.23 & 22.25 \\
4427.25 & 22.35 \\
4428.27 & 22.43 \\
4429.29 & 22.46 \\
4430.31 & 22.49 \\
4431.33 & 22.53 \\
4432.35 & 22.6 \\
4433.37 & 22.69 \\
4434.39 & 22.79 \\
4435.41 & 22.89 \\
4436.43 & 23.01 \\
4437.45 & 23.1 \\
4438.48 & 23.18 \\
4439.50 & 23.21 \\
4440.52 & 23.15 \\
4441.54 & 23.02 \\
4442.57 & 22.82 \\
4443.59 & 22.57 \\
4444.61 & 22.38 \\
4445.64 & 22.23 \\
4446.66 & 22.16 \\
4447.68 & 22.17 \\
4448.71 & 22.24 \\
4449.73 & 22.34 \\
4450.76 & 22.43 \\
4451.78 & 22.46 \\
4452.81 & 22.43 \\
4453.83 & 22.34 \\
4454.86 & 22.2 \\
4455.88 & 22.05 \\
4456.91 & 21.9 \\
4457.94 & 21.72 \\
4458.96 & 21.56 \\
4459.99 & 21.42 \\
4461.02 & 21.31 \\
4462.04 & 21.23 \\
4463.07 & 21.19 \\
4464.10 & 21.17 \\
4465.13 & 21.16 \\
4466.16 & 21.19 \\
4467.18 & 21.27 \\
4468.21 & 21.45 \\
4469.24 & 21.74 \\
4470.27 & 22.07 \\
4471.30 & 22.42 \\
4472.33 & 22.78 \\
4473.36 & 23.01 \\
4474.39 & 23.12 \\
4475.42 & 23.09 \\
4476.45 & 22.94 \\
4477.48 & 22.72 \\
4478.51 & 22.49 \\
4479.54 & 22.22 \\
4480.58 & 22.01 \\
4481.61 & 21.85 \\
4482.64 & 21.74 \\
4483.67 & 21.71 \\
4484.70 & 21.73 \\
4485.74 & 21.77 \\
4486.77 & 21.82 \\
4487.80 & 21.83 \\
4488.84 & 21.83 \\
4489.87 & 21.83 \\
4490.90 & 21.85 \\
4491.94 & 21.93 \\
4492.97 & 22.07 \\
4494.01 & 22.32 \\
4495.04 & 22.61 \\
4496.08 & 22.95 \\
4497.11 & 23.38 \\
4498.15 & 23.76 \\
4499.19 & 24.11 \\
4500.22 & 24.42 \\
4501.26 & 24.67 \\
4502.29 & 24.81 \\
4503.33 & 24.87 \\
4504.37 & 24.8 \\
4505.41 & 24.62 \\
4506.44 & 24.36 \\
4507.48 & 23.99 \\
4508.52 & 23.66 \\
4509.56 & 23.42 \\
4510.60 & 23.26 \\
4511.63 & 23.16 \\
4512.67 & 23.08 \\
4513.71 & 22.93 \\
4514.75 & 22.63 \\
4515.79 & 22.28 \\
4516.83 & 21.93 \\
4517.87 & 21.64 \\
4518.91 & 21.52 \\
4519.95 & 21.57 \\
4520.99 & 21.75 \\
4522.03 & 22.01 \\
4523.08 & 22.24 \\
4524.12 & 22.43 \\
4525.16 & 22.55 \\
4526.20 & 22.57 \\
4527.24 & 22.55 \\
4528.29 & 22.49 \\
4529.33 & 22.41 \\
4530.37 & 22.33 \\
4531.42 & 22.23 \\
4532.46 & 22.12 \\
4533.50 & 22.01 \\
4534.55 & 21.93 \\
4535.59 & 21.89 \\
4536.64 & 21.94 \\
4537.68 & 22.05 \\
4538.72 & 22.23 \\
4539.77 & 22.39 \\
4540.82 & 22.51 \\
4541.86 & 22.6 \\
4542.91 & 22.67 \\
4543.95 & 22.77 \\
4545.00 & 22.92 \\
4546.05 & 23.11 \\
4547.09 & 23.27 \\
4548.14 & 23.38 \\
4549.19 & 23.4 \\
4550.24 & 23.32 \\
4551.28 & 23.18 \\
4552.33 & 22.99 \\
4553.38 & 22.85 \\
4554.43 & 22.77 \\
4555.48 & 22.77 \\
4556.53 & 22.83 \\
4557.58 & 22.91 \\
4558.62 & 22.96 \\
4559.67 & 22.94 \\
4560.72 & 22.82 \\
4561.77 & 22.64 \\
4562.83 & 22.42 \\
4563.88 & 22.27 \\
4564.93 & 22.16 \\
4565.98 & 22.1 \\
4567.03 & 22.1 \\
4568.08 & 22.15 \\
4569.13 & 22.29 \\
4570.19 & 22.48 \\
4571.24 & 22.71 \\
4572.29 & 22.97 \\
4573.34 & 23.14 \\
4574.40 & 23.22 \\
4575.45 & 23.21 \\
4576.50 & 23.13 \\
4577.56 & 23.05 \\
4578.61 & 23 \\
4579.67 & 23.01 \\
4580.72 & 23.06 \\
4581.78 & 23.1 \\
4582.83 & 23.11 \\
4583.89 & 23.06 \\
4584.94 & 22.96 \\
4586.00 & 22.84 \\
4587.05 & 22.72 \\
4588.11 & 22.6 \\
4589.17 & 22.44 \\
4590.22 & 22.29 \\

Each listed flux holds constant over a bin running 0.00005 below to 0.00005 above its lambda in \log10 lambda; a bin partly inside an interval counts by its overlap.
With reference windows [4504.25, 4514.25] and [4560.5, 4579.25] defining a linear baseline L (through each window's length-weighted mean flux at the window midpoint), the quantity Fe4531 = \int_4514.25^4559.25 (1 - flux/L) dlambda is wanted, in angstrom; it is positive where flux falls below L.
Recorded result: 1.4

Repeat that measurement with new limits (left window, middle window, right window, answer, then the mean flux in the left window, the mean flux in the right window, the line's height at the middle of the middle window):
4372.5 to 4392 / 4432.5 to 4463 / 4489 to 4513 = -0.4 angstrom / 20.4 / 23.5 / 22.1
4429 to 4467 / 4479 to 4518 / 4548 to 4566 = -0.7 angstrom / 22.3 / 22.8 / 22.5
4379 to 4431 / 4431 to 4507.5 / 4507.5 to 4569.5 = -2.2 angstrom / 21.3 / 22.6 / 21.9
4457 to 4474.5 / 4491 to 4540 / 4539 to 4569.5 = -1.2 angstrom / 21.7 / 22.7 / 22.3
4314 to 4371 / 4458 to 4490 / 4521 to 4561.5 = 0.2 angstrom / 21.1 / 22.6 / 22.1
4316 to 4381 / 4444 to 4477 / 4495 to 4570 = 0.2 angstrom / 21.2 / 22.8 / 22.2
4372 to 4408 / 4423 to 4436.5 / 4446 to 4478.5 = -0.5 angstrom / 21.1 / 22.1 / 21.6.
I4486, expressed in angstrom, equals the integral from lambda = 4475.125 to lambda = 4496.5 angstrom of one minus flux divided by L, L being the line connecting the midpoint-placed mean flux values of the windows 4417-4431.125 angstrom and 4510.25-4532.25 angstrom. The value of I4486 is 0.1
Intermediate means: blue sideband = 22.1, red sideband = 22.4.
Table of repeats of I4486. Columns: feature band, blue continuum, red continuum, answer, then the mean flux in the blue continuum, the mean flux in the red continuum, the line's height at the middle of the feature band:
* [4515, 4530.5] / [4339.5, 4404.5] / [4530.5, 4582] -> 0.2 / 21.2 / 22.7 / 22.4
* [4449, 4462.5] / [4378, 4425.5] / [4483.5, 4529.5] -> 0.0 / 21.1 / 22.8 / 22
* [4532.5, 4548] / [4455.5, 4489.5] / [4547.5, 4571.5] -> 0.1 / 21.9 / 22.7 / 22.5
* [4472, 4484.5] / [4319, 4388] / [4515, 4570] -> -0.3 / 21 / 22.5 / 22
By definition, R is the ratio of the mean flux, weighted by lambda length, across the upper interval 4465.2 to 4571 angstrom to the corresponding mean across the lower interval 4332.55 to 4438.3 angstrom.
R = 1.1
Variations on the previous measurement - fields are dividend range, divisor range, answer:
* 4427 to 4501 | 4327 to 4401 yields 1.06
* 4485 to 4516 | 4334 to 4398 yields 1.10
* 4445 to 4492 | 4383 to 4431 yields 1.03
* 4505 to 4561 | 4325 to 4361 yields 1.09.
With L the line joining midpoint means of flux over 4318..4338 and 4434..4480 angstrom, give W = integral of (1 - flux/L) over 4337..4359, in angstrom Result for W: 0.5 angstrom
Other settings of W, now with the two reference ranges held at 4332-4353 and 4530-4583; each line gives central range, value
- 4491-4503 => -0.7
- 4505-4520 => -0.5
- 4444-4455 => -0.4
